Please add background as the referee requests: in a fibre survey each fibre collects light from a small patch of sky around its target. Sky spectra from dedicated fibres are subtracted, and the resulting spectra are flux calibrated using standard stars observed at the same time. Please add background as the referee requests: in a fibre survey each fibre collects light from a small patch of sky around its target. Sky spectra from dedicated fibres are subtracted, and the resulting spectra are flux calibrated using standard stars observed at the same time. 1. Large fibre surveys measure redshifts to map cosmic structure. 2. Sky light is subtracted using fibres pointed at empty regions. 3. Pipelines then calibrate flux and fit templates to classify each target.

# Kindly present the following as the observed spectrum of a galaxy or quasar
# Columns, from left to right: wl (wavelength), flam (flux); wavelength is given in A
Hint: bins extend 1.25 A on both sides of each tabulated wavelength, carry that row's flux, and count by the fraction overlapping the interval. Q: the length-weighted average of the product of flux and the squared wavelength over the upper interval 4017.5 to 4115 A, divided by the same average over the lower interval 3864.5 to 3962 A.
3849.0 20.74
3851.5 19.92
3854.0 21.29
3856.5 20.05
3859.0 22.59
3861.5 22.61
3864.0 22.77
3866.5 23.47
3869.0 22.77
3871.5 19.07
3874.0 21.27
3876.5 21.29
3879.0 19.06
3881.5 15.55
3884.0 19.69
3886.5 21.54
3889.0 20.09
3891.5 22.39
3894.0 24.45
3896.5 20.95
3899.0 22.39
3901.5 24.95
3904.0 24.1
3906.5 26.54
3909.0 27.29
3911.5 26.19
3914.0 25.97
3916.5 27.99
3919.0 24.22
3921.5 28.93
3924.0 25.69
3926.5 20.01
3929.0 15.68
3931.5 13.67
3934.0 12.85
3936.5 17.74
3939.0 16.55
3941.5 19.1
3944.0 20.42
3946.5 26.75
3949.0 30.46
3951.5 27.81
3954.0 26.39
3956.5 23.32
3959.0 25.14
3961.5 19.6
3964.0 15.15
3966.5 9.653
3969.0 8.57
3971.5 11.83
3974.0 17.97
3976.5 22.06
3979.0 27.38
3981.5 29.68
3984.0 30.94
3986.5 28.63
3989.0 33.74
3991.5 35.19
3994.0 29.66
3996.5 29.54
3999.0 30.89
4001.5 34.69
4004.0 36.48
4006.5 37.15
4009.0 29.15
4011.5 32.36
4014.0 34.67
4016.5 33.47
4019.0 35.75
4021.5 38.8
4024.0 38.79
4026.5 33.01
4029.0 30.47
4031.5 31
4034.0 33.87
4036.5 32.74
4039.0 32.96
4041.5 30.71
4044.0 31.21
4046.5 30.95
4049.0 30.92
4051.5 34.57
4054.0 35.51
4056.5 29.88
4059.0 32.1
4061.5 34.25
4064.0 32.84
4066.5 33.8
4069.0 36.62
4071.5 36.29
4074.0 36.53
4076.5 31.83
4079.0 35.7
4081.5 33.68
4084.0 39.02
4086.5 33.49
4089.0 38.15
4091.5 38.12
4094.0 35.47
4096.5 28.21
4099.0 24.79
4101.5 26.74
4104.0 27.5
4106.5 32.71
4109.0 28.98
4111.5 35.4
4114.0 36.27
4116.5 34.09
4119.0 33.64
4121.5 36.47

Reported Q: 1.6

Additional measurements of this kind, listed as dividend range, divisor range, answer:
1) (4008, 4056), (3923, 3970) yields 1.75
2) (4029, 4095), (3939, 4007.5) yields 1.40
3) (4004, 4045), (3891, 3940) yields 1.58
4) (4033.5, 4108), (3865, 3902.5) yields 1.71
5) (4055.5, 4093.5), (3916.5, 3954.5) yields 1.71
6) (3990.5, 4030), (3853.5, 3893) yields 1.73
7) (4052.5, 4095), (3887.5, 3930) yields 1.58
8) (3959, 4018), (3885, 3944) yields 1.27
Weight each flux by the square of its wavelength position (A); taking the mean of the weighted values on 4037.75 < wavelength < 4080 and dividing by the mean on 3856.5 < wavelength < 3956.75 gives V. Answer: 1.61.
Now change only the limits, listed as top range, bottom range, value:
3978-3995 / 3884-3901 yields 1.47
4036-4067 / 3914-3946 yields 1.67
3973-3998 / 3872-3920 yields 1.31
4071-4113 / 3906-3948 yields 1.63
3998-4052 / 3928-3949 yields 1.87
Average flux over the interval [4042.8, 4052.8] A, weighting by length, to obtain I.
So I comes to 31.9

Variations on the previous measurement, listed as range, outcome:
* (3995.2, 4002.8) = 31.7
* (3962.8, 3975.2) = 12.6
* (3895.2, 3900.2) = 21.7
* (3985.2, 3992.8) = 32.5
